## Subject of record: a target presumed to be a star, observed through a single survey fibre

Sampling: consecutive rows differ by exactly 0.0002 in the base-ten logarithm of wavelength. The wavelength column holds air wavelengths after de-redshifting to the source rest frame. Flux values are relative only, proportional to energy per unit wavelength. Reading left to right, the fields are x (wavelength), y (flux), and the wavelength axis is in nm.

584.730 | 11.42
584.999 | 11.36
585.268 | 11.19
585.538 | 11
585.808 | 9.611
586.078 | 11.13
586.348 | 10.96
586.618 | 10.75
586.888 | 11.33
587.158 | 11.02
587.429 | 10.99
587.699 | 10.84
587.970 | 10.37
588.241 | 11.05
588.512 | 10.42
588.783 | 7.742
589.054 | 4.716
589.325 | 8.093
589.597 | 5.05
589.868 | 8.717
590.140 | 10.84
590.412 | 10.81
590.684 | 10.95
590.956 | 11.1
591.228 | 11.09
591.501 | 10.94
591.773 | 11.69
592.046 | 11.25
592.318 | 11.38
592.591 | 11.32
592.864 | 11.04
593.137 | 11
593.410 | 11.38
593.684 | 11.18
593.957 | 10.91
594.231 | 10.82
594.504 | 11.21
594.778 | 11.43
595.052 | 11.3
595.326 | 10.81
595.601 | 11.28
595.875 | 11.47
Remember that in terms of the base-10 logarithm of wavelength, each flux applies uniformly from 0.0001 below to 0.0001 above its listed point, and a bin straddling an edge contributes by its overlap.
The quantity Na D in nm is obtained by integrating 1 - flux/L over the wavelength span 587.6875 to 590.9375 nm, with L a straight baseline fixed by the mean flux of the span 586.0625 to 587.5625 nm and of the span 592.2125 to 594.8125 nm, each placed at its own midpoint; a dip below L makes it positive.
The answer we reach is 0.567 nm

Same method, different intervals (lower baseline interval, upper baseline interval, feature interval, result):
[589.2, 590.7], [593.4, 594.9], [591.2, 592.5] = -0.178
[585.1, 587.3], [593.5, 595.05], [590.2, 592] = -0.010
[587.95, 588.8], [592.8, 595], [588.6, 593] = 0.331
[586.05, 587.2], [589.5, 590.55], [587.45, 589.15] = 0.113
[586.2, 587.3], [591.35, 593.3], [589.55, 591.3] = 0.184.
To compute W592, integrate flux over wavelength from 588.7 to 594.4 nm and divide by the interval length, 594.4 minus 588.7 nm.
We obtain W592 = 10.1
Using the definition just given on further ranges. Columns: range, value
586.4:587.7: 11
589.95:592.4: 11.1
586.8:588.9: 10.5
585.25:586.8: 10.8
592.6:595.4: 11.1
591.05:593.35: 11.2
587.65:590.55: 8.91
